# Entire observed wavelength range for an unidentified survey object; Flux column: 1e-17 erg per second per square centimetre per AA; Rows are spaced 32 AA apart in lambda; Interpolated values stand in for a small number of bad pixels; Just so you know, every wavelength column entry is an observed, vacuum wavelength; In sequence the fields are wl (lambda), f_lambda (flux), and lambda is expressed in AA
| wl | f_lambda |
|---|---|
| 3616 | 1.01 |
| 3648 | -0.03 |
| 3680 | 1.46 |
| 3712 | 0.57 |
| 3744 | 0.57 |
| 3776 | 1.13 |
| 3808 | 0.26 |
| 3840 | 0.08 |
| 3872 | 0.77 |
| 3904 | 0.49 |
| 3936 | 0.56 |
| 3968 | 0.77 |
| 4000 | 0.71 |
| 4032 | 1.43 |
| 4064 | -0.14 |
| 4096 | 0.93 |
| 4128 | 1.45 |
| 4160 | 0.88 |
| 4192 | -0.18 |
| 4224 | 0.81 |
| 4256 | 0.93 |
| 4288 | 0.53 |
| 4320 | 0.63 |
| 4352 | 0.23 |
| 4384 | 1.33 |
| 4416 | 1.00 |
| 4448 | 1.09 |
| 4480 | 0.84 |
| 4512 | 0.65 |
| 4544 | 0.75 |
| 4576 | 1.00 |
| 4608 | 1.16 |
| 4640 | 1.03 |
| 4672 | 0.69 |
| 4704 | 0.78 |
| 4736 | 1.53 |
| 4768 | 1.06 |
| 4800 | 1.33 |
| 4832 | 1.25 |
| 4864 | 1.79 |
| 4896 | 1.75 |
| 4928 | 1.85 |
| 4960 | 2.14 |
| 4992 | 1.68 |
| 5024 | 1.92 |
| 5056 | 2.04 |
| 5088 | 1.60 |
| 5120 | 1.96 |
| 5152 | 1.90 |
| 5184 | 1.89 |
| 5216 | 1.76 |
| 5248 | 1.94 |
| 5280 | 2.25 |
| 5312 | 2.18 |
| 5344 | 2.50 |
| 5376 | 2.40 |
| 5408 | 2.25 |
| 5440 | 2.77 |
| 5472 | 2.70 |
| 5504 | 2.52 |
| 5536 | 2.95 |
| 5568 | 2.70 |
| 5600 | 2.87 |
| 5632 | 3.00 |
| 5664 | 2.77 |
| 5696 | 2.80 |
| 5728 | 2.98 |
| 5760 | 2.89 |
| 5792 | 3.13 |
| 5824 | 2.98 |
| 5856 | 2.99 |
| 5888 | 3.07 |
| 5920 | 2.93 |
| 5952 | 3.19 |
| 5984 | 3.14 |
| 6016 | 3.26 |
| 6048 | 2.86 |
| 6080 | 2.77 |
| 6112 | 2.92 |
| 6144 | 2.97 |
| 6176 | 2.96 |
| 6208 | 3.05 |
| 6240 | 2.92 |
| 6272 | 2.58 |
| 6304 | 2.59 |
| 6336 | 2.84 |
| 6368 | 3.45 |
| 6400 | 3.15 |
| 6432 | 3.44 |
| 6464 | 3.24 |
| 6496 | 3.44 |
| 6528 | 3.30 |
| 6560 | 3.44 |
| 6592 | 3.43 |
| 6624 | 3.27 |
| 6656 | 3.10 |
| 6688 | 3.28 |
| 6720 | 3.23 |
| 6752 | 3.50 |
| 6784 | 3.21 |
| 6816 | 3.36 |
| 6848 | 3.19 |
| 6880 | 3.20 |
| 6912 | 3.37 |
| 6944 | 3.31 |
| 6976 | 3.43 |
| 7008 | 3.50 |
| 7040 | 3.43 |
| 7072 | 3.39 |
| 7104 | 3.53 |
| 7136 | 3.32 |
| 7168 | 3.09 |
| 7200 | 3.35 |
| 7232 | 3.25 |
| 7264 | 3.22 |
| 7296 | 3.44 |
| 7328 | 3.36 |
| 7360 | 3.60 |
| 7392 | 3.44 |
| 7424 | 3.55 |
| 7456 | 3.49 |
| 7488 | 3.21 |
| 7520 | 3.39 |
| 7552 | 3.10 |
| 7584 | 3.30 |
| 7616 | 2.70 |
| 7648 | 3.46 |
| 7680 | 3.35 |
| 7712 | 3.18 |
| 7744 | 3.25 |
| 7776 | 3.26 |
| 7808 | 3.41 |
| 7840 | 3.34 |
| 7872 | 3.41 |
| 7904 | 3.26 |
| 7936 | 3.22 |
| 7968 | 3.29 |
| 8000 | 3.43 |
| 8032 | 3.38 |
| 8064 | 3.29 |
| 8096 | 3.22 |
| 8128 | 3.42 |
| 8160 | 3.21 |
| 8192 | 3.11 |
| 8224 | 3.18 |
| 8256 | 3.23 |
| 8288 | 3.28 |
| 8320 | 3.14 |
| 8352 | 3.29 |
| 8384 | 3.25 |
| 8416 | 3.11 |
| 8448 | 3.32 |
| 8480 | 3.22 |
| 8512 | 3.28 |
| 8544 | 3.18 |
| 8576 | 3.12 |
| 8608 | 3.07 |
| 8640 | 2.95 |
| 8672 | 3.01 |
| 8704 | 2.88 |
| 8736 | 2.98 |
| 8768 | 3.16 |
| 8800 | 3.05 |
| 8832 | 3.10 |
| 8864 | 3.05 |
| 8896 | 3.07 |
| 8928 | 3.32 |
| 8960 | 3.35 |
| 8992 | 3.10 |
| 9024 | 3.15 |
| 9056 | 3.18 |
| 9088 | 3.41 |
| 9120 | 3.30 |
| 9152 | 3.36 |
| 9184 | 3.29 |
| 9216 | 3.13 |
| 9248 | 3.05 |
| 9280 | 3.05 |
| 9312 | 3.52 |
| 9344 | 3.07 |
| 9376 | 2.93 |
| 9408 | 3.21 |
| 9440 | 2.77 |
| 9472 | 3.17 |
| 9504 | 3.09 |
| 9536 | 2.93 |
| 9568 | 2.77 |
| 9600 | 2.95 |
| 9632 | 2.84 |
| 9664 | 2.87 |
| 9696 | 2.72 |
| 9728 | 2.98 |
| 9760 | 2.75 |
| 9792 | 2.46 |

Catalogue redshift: 0.21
